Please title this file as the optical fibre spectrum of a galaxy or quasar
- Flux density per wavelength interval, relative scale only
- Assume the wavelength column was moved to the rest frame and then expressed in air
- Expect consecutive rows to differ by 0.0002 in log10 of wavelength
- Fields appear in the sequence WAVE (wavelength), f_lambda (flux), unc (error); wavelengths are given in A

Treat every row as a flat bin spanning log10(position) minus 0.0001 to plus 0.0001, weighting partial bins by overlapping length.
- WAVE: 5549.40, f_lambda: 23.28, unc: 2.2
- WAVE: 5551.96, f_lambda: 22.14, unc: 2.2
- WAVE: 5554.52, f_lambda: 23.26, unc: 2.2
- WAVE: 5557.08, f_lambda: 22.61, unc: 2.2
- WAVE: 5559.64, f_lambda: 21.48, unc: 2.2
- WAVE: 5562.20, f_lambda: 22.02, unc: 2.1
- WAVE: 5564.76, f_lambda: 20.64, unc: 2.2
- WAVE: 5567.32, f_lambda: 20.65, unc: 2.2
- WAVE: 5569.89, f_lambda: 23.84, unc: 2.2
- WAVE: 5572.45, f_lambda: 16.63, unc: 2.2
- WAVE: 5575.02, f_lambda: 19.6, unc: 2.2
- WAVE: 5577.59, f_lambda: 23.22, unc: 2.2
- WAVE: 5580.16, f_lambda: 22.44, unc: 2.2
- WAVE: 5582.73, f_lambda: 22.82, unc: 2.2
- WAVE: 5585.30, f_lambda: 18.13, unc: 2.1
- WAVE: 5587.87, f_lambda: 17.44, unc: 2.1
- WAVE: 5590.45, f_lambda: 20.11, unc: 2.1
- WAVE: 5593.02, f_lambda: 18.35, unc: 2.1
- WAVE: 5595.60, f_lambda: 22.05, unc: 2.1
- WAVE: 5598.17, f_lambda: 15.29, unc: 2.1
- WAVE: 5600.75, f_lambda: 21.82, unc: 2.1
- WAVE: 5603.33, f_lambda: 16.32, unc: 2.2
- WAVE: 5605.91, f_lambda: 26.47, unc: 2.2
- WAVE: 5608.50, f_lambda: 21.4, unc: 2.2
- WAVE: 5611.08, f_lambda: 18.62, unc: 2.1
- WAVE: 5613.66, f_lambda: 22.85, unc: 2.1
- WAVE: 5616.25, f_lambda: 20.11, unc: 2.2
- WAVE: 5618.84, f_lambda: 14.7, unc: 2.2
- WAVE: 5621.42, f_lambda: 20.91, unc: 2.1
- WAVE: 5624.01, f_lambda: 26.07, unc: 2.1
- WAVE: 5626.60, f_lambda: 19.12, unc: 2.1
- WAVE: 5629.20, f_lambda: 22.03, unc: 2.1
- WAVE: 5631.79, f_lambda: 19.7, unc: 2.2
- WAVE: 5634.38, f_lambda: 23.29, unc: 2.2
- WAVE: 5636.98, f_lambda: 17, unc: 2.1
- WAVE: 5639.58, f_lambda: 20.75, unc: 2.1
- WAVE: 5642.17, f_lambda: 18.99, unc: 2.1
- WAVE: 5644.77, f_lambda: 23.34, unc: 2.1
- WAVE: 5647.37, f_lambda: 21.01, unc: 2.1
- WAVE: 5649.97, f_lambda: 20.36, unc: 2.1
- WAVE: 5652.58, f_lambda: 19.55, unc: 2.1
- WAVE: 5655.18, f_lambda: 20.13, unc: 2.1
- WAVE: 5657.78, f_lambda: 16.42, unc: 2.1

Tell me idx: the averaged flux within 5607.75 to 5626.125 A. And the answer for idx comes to 20.6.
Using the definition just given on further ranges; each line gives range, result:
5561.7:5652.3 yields 20.5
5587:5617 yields 20.1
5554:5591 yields 21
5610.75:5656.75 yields 20.5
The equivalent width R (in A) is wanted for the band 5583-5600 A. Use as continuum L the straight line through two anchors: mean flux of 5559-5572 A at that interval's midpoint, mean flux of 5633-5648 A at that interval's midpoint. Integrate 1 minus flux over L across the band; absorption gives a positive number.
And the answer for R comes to 1.81 A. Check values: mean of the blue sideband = 21.4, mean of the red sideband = 20.7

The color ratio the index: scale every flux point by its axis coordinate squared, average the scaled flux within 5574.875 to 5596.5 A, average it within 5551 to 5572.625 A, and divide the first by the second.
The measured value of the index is 0.95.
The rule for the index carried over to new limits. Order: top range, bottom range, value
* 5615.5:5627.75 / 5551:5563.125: 0.93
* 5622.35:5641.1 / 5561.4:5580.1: 1.03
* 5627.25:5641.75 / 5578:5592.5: 1.02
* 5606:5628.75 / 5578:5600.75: 1.06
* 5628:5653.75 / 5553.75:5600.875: 1.02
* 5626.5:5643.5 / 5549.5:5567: 0.94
